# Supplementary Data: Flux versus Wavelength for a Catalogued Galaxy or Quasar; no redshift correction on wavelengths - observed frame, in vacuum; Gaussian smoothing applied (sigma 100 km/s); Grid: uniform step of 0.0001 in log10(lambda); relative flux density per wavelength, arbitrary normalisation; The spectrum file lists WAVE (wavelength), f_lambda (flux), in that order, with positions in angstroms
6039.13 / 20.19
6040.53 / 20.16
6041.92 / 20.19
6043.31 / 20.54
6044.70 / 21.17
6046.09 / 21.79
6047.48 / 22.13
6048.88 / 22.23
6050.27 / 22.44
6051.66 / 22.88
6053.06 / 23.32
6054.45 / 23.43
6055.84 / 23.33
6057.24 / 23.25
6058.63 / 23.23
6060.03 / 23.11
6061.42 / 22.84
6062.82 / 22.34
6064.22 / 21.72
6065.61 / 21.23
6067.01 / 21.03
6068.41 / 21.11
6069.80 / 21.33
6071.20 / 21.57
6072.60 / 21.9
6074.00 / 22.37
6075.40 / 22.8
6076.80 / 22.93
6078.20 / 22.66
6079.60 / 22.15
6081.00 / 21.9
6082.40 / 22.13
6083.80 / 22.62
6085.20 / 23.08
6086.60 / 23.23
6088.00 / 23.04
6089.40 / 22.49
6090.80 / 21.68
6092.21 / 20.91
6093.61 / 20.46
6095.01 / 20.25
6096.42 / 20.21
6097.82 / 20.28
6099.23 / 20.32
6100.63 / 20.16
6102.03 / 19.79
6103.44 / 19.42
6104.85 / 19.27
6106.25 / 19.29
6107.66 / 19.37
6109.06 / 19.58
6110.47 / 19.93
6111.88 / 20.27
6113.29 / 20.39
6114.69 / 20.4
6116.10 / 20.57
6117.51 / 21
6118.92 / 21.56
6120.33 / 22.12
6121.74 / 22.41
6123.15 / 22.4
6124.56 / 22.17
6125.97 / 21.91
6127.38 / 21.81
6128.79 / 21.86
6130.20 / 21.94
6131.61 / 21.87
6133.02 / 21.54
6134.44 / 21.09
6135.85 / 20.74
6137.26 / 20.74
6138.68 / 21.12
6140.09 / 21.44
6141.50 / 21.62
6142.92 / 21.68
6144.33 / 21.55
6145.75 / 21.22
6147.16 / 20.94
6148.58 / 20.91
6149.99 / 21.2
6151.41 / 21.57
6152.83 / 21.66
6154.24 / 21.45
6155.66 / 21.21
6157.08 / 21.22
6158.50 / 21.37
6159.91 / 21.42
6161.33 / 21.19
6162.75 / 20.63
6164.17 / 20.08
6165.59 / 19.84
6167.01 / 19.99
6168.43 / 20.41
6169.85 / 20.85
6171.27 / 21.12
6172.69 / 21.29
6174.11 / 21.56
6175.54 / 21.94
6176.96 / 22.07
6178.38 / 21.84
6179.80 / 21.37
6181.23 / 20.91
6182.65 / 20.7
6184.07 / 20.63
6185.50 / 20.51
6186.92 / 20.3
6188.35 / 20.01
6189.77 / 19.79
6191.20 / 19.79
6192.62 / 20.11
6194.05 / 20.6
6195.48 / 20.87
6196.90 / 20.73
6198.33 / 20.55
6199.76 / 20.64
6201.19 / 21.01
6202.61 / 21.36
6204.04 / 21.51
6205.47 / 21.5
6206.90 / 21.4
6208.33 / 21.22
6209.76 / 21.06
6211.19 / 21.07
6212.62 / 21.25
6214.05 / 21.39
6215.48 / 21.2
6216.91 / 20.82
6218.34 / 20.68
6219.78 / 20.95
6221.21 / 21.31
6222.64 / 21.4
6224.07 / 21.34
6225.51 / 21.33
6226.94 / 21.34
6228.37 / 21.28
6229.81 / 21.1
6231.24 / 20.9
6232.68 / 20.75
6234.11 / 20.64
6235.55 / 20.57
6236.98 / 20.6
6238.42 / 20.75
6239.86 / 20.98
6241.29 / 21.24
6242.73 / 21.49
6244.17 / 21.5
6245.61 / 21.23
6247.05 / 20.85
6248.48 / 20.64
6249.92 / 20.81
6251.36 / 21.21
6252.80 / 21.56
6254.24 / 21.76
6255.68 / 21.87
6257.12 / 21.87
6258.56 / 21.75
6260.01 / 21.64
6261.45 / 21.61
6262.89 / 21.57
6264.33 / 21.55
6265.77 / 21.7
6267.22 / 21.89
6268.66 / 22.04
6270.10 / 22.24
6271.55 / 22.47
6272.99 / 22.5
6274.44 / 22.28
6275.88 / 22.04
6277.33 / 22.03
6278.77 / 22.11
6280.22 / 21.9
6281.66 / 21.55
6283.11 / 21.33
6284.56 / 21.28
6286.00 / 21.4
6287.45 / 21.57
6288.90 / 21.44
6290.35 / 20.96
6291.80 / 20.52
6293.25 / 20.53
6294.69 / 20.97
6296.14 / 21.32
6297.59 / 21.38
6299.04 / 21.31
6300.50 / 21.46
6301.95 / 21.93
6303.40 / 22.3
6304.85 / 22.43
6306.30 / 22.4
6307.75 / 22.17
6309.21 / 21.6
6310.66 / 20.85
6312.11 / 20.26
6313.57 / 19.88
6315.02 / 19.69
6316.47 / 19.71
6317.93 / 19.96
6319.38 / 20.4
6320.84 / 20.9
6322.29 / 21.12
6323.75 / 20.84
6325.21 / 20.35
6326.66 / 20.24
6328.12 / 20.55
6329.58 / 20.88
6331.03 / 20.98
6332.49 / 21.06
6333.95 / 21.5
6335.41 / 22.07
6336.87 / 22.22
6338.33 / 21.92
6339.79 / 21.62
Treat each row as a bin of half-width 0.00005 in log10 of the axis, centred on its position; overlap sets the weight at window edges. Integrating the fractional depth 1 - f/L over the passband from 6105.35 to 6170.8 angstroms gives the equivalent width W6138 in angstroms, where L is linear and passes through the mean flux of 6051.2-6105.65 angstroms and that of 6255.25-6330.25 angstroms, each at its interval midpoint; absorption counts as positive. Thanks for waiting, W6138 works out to 1.9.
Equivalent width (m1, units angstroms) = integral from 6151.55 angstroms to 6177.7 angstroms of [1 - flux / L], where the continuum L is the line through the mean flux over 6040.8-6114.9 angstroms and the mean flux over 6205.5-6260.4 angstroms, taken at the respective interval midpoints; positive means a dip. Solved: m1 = 0.3 angstroms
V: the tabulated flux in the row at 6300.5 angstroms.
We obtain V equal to 21.46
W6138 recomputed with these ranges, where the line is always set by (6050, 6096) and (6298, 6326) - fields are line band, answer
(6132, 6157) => 0.7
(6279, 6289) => -0.2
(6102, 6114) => 1.3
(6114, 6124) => 0.2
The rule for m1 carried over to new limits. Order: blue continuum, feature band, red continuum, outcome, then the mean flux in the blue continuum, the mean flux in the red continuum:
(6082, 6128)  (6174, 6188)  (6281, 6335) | -0.1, 21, 21.1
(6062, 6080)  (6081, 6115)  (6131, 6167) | 1.4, 21.9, 21.1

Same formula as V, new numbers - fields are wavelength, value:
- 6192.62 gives 20.11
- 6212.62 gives 21.25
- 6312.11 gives 20.26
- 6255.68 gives 21.87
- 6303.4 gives 22.3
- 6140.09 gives 21.44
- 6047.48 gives 22.13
